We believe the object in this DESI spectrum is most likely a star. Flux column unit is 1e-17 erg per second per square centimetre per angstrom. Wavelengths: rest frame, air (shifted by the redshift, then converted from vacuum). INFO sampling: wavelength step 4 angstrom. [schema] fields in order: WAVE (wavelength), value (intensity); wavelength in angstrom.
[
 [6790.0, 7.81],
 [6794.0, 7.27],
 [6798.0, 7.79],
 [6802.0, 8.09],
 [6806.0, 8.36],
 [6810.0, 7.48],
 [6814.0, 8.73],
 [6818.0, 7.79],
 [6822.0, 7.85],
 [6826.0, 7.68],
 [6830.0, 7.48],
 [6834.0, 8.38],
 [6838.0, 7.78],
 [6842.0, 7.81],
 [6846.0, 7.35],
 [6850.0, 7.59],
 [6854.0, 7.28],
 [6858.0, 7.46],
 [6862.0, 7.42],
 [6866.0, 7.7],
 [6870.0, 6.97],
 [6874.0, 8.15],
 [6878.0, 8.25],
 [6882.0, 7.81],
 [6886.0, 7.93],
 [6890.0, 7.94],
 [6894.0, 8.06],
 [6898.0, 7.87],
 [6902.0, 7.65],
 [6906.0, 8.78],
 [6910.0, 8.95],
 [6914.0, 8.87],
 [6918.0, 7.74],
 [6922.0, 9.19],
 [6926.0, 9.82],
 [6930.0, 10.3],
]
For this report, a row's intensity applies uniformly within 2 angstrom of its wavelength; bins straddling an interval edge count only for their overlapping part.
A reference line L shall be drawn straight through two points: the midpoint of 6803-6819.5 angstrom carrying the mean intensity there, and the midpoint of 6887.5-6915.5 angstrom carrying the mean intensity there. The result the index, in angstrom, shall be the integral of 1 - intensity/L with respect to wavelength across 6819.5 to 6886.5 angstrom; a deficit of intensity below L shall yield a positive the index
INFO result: 4.0 angstrom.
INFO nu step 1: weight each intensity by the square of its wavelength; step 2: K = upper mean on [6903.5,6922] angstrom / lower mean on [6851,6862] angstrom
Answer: 1.18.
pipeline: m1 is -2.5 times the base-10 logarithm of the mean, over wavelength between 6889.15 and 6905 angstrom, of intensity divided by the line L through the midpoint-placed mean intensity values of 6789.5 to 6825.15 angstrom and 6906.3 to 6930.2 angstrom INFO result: 0.11 mag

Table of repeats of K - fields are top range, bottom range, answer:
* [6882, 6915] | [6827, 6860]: 1.09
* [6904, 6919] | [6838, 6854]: 1.16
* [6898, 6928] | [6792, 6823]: 1.13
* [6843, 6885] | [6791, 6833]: 0.98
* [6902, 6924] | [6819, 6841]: 1.13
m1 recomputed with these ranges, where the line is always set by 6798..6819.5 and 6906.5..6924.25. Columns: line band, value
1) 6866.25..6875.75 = 0.12 mag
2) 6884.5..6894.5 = 0.08 mag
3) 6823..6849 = 0.07 mag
